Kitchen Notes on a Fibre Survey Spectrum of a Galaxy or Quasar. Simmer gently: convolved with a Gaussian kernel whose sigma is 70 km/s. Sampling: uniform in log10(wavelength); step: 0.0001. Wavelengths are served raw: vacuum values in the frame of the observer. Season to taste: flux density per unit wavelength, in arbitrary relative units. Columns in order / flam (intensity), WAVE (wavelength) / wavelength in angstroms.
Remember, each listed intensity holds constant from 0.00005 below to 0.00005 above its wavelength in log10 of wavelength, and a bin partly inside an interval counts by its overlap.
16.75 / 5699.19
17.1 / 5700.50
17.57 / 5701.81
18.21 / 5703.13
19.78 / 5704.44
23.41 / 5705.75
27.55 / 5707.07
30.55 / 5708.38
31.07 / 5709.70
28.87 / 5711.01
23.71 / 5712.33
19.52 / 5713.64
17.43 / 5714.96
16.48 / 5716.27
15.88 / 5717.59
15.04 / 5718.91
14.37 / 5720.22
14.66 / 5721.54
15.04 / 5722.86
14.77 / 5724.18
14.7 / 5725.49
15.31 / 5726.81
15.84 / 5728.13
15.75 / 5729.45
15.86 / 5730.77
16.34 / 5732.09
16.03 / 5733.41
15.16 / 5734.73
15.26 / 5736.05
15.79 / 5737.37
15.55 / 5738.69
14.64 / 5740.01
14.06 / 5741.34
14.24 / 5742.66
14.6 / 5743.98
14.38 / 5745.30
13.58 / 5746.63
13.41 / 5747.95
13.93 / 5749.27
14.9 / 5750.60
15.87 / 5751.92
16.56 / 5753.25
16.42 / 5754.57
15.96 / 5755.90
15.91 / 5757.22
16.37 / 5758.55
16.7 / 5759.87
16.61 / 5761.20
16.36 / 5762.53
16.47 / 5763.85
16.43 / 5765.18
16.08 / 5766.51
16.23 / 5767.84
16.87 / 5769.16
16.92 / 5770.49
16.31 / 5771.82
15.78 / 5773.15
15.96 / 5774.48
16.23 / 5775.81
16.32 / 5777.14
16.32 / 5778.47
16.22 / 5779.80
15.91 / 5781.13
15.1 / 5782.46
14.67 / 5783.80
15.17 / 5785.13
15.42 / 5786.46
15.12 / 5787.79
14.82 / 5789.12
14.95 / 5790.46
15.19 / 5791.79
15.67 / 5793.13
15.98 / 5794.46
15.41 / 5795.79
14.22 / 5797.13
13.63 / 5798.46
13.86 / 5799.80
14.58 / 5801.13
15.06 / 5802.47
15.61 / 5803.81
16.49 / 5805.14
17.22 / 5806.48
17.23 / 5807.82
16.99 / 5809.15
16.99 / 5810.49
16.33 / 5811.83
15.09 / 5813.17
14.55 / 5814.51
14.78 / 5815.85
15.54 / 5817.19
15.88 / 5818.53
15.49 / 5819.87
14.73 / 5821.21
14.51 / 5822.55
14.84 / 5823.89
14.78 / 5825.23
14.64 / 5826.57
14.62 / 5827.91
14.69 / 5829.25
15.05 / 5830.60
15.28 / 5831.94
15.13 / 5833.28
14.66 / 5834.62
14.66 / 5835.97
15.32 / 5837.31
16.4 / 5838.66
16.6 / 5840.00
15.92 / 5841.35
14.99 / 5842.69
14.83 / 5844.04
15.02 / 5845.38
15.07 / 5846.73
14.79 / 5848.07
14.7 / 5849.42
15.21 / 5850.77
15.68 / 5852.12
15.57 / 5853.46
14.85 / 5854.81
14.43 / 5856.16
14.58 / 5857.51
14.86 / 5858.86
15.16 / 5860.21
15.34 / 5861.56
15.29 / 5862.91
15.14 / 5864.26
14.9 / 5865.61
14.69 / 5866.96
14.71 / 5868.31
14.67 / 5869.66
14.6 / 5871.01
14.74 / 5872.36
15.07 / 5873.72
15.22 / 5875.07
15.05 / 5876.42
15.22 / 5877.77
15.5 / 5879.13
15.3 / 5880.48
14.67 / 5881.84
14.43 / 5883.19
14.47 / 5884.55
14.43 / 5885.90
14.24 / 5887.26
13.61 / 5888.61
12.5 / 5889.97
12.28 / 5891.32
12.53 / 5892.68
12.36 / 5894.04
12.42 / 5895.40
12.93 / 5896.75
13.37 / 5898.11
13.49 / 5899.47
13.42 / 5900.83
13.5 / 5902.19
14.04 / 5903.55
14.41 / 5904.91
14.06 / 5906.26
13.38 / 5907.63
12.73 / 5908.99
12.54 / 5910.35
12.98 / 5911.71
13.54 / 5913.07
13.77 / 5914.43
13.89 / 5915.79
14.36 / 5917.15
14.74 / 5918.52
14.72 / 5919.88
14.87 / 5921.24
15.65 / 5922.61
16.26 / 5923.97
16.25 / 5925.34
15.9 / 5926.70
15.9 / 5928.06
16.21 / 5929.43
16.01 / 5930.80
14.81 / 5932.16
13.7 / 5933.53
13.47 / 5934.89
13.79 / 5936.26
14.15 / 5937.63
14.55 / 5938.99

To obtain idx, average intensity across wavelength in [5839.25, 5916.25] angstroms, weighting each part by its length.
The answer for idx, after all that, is 14.3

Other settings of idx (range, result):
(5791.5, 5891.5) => 15.1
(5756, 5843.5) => 15.6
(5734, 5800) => 15.5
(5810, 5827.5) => 15.2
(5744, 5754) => 14.7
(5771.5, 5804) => 15.3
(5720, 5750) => 14.9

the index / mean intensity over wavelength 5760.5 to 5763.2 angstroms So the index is 16.5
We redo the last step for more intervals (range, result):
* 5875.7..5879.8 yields 15.3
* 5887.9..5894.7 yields 12.7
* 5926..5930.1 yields 16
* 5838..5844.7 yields 15.7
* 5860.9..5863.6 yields 15.3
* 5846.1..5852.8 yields 15.1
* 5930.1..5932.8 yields 15.4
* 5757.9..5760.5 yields 16.6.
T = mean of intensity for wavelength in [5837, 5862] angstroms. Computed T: 15.2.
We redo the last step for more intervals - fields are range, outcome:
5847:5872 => 15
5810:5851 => 15.2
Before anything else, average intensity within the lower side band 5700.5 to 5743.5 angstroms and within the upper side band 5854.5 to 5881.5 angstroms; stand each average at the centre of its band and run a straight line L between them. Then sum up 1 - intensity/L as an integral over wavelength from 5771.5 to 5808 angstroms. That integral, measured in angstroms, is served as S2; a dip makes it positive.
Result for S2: 2.5 angstroms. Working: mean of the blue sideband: 18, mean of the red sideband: 15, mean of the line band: 15.5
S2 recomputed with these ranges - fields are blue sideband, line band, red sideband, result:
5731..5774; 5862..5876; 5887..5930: -0.5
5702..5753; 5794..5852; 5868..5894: 0.7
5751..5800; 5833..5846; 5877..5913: -0.6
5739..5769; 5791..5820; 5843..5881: -0.5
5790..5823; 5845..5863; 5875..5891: -0.2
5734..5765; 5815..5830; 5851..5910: -0.2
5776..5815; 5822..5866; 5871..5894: -0.7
